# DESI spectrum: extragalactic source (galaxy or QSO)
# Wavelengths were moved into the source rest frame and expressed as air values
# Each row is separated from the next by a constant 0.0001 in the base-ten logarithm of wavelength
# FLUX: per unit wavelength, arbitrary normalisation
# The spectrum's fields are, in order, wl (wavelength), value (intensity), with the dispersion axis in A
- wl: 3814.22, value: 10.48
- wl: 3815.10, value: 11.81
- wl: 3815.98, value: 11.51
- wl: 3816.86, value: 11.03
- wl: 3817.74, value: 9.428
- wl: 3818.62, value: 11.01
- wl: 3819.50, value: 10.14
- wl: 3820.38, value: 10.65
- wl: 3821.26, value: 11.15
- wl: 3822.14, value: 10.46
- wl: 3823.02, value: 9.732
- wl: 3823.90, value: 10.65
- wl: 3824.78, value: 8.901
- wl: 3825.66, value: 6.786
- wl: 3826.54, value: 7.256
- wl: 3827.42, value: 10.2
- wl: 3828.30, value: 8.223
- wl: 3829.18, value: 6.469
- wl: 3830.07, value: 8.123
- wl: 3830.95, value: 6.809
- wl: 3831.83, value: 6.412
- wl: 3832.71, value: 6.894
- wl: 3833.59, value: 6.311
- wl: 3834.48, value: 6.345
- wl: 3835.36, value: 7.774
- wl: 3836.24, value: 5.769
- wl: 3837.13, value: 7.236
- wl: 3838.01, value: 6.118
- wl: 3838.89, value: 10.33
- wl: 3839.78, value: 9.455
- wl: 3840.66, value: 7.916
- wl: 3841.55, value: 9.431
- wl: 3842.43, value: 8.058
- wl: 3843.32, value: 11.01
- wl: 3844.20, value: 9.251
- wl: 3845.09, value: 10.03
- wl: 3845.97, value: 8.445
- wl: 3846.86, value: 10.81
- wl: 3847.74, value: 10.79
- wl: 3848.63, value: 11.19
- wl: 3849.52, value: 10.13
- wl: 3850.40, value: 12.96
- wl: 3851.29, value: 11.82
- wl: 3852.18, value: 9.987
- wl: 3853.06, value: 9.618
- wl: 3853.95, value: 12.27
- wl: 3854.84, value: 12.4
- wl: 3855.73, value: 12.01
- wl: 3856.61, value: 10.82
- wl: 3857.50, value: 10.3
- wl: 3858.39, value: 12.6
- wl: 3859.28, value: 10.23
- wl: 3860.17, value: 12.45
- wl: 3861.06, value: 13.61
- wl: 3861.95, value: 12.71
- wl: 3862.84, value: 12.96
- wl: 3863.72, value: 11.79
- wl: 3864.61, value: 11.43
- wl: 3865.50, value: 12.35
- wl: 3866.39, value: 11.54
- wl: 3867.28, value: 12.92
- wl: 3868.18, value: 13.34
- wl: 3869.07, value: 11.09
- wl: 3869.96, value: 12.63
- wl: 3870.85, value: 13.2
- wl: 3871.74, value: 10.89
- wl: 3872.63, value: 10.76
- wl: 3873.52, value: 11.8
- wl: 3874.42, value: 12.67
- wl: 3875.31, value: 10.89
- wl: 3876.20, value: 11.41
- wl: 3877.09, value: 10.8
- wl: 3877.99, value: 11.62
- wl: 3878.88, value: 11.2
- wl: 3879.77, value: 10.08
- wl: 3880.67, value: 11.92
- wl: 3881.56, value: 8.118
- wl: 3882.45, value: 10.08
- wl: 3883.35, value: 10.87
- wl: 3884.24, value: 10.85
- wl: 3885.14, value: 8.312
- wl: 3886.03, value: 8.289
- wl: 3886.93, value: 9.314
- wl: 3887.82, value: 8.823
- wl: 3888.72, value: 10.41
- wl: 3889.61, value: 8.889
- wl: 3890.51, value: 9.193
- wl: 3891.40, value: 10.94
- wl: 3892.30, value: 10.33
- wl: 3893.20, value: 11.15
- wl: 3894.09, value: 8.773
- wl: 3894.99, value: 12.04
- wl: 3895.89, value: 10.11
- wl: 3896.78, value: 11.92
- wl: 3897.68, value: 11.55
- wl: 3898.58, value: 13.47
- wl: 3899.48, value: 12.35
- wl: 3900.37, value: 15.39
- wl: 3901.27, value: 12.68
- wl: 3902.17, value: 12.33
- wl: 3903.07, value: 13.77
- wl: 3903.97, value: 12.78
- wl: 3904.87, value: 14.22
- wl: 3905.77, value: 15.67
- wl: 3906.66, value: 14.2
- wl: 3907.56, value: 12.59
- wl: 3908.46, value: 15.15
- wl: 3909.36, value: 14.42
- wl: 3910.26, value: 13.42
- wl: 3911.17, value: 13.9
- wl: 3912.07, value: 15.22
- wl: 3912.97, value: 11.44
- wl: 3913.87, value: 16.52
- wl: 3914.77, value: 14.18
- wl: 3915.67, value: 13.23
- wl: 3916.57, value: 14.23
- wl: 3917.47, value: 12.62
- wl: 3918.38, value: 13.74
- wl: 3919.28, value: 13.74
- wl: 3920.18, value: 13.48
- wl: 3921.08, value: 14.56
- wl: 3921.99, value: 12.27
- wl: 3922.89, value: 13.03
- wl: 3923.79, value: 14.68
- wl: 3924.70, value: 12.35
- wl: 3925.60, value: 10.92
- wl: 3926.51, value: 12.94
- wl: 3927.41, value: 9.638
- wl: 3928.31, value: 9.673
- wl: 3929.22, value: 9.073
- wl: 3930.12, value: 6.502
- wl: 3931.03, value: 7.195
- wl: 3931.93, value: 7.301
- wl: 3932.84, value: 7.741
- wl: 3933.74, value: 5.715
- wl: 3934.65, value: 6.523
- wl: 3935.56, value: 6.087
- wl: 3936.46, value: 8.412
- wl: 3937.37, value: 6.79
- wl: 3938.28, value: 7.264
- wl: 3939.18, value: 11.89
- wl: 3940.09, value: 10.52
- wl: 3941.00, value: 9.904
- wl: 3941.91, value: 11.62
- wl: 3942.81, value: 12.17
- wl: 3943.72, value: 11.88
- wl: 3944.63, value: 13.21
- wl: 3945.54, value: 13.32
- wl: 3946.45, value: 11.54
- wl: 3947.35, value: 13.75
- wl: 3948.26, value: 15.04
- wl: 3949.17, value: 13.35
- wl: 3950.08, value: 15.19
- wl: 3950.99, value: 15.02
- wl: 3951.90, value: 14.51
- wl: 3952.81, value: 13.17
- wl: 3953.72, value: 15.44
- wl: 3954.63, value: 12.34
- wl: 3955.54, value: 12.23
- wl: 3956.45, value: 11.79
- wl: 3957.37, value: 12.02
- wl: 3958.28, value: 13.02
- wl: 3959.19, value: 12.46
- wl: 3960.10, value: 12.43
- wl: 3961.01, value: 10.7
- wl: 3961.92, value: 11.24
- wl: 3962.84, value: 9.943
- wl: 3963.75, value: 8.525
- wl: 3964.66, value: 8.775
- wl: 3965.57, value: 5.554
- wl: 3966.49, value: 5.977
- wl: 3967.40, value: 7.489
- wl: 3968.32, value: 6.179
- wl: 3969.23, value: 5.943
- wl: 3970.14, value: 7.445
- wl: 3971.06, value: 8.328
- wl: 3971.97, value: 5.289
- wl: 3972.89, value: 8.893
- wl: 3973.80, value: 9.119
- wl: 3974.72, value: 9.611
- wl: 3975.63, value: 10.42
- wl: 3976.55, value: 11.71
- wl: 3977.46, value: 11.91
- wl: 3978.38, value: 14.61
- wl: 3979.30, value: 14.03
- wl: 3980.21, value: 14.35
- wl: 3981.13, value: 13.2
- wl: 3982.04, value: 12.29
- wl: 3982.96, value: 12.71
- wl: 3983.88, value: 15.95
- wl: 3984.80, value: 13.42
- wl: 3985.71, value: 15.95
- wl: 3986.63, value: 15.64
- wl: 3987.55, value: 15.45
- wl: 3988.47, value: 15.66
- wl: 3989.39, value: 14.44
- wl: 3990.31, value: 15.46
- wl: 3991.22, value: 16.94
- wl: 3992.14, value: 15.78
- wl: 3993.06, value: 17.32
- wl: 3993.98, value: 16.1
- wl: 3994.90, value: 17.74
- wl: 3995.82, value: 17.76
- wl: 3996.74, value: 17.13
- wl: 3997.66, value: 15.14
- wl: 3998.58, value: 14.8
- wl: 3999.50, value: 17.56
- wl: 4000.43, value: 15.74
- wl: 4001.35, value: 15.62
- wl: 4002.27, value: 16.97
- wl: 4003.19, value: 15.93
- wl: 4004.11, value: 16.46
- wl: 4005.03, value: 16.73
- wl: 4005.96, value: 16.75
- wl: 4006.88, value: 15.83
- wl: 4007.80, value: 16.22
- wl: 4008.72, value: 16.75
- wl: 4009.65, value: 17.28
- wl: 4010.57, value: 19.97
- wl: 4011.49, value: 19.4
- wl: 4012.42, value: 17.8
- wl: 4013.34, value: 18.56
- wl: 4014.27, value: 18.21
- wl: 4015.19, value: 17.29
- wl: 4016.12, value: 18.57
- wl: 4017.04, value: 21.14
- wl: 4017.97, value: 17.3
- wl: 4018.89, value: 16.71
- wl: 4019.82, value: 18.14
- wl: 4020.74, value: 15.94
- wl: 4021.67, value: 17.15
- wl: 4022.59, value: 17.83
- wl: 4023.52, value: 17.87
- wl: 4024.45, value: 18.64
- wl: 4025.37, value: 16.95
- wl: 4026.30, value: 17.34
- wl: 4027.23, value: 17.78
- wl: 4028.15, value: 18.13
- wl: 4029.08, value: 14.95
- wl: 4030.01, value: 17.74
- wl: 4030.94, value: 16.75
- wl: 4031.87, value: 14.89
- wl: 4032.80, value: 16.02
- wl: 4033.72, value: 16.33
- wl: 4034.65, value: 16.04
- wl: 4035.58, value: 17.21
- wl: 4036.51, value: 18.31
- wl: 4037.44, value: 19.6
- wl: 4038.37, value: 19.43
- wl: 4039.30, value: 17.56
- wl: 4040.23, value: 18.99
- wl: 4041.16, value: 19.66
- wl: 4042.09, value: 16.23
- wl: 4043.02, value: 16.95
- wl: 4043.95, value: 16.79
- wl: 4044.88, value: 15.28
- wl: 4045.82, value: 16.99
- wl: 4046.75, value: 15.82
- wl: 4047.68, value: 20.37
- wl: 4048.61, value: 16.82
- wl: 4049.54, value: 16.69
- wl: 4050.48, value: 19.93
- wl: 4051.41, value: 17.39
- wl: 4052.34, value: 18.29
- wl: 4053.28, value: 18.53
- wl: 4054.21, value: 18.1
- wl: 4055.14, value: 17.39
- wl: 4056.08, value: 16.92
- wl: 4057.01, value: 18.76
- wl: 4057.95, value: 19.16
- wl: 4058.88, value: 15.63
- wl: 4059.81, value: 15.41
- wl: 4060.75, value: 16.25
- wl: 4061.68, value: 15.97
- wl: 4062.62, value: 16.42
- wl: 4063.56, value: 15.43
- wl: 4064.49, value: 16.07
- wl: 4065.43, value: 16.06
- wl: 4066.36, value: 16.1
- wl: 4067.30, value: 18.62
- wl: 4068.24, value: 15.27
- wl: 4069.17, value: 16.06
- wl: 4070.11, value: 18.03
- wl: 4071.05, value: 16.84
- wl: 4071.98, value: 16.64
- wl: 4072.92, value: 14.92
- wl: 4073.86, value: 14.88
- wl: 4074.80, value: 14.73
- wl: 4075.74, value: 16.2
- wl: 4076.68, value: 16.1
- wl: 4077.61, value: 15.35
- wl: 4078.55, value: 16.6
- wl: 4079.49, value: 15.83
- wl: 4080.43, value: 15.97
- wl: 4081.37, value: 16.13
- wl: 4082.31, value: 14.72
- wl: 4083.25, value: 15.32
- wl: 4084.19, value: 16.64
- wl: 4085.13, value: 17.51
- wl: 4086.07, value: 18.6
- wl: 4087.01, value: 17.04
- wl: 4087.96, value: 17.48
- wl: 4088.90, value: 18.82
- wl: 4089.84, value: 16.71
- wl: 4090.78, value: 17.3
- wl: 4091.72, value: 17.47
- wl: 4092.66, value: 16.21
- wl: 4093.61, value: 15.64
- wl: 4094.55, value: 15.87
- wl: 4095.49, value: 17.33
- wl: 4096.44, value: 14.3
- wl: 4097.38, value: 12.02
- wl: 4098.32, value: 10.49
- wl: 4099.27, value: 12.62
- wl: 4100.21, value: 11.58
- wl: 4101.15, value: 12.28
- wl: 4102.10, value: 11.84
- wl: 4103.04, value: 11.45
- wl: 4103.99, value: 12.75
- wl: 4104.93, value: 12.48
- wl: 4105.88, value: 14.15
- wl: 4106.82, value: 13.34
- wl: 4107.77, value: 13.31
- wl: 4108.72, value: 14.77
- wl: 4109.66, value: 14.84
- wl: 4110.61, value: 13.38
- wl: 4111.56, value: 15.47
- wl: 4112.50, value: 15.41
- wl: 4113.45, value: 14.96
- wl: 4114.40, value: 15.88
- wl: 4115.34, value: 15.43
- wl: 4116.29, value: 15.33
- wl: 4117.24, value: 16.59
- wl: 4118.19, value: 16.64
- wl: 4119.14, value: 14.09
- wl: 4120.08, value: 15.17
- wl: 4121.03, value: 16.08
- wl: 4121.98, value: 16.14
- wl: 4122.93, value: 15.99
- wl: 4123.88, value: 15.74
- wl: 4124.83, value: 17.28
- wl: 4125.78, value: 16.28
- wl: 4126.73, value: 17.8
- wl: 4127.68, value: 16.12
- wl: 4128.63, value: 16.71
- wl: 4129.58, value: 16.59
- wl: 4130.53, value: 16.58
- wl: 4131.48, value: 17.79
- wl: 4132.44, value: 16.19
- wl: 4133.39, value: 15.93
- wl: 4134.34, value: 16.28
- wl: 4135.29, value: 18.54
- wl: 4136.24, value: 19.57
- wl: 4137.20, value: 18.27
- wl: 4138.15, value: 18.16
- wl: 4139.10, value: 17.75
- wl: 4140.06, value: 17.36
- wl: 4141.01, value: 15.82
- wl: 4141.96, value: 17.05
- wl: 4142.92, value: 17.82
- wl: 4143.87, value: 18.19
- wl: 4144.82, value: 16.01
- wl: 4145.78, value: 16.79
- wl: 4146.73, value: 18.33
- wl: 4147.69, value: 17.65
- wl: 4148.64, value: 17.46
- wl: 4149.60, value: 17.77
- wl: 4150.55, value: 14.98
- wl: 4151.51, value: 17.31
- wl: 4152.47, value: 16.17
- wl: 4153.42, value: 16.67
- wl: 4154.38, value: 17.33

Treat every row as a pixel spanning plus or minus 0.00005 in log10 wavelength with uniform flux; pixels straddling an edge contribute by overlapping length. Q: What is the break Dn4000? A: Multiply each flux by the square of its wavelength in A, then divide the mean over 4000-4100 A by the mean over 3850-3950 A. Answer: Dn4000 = 1.57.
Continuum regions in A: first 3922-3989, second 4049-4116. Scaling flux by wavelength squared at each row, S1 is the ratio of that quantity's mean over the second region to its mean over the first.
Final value 1.51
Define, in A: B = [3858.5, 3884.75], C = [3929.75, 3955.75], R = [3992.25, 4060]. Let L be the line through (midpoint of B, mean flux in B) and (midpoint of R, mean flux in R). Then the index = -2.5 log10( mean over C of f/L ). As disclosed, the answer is 0.30 mag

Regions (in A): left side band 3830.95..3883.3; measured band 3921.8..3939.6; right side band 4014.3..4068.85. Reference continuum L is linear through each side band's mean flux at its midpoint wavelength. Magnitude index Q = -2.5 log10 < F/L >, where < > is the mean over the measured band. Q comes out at 0.38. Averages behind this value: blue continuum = 10.5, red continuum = 17.3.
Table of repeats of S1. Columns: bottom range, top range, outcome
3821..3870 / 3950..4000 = 1.35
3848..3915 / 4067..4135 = 1.47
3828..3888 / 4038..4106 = 1.76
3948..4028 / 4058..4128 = 1.14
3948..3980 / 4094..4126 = 1.43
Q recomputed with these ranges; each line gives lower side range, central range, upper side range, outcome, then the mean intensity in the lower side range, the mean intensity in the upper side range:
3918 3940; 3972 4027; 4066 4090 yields -0.20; 10.1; 16.4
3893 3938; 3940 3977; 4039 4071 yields 0.22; 11.8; 17.2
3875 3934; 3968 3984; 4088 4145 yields 0.22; 11.6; 15.7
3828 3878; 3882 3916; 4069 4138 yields -0.07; 10.3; 15.6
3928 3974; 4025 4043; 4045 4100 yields -0.20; 10.1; 16.4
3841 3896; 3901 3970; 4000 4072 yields 0.15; 10.9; 17.3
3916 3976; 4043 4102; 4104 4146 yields -0.13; 10.7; 16.1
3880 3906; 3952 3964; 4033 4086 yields 0.11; 11.1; 16.9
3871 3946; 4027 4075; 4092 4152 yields -0.19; 11.4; 15.7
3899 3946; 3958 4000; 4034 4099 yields 0.12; 11.8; 16.7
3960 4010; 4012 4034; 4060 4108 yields -0.24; 13.2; 15.4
